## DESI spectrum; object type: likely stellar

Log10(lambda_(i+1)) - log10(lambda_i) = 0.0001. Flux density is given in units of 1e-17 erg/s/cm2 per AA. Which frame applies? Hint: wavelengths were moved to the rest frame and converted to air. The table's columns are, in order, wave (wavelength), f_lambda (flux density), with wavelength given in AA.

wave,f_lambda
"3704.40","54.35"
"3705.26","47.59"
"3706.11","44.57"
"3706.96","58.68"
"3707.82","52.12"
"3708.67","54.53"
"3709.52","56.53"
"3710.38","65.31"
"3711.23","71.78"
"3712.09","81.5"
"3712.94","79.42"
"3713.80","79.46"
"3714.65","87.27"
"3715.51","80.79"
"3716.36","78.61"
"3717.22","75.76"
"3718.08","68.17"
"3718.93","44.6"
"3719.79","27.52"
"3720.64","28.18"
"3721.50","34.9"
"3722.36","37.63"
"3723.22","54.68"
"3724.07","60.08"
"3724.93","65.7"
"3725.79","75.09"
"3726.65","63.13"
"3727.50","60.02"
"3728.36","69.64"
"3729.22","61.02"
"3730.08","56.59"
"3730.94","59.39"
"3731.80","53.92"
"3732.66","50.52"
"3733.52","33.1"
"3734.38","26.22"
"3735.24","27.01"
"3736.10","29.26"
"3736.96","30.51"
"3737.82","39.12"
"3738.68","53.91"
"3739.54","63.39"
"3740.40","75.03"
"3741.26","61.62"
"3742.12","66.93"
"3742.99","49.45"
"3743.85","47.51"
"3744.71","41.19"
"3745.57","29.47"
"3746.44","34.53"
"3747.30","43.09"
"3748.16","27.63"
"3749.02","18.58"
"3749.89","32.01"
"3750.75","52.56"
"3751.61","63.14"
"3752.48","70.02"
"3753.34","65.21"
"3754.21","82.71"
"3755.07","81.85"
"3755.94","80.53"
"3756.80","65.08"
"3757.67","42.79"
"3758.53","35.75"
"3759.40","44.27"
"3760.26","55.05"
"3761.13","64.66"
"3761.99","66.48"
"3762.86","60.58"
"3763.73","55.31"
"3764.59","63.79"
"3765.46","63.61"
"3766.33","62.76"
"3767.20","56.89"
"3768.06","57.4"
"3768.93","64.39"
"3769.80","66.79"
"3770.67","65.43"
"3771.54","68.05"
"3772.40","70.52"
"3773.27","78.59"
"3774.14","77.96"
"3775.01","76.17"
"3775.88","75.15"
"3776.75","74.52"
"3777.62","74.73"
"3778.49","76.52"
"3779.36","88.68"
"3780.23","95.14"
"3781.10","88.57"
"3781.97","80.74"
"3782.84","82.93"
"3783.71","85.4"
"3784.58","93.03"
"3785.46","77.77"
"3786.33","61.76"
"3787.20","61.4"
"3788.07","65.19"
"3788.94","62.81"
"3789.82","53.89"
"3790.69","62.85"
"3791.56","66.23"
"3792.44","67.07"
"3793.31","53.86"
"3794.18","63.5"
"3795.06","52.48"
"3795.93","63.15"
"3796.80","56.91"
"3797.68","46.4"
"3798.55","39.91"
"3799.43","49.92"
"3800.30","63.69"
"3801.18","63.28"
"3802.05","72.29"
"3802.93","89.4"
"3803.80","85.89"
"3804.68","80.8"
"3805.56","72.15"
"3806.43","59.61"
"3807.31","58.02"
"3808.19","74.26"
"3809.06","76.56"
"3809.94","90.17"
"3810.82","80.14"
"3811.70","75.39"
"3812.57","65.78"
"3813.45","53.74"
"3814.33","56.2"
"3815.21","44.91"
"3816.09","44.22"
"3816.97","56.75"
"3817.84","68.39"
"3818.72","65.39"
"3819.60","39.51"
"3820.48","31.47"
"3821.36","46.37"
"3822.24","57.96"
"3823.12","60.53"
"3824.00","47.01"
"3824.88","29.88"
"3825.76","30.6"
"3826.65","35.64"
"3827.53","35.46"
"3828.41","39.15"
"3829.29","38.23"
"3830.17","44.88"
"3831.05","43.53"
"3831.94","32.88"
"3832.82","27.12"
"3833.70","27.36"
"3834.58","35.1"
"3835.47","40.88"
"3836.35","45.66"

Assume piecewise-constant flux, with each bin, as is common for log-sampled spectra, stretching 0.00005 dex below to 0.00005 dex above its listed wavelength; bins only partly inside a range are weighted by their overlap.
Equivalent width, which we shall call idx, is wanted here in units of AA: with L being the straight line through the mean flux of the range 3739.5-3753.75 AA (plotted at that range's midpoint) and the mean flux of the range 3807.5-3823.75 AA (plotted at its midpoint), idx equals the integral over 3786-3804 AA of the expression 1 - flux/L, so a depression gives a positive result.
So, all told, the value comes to -1.5 AA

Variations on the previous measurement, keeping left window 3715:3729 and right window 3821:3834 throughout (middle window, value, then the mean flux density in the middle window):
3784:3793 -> -4.00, 67.3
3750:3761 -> -1.80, 60.8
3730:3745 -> 2.00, 47.9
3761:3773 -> -3.17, 63.5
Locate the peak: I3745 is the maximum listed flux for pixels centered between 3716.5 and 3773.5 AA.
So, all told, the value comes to 82.71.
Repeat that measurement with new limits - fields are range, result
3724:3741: 75.09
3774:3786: 95.14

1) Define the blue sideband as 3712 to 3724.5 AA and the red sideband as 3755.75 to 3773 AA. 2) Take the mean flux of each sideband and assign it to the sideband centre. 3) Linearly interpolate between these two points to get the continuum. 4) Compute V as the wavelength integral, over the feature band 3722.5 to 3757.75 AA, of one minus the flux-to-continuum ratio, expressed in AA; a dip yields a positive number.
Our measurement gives 4.56 AA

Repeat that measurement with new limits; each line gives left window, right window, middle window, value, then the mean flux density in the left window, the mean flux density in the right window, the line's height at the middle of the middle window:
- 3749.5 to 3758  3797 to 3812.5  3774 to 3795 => -1.9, 64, 69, 67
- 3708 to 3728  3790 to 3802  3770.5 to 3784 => -4.5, 62.1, 58.1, 59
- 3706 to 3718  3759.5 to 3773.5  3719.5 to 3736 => 4.5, 69.6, 63.1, 67.8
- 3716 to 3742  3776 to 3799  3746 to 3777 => 0.9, 52.2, 69.1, 61.6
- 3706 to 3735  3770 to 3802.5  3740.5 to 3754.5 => 3.0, 58.6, 69.1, 62.9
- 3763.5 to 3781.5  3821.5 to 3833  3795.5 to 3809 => -2.7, 71.6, 40.7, 54.8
